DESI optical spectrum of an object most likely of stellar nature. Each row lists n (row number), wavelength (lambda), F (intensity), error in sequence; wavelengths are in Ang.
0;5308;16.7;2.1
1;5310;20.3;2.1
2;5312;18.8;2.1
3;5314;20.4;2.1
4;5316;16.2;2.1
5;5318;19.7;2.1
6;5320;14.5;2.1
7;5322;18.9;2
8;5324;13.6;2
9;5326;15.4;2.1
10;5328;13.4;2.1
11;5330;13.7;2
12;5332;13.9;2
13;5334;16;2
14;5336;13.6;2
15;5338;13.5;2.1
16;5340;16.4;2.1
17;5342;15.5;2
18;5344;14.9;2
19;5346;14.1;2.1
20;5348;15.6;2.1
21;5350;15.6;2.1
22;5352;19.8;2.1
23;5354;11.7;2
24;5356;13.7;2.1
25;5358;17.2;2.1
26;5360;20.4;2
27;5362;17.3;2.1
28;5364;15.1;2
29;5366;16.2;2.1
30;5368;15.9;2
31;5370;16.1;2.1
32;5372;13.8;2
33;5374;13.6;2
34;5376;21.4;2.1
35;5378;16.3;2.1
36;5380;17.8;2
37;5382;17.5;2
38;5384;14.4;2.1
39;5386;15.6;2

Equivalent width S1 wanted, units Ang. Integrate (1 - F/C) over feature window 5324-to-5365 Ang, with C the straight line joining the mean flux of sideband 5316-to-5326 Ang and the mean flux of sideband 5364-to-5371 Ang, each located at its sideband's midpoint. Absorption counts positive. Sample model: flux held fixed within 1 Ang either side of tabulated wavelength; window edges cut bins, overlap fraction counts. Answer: 2.3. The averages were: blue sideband 16.5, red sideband 15.9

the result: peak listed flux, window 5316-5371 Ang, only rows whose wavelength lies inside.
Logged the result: 20.4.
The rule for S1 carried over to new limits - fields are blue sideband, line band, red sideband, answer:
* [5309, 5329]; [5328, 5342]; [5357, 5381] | 2.1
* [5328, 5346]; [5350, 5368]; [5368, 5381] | -0.8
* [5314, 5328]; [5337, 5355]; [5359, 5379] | 1.4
